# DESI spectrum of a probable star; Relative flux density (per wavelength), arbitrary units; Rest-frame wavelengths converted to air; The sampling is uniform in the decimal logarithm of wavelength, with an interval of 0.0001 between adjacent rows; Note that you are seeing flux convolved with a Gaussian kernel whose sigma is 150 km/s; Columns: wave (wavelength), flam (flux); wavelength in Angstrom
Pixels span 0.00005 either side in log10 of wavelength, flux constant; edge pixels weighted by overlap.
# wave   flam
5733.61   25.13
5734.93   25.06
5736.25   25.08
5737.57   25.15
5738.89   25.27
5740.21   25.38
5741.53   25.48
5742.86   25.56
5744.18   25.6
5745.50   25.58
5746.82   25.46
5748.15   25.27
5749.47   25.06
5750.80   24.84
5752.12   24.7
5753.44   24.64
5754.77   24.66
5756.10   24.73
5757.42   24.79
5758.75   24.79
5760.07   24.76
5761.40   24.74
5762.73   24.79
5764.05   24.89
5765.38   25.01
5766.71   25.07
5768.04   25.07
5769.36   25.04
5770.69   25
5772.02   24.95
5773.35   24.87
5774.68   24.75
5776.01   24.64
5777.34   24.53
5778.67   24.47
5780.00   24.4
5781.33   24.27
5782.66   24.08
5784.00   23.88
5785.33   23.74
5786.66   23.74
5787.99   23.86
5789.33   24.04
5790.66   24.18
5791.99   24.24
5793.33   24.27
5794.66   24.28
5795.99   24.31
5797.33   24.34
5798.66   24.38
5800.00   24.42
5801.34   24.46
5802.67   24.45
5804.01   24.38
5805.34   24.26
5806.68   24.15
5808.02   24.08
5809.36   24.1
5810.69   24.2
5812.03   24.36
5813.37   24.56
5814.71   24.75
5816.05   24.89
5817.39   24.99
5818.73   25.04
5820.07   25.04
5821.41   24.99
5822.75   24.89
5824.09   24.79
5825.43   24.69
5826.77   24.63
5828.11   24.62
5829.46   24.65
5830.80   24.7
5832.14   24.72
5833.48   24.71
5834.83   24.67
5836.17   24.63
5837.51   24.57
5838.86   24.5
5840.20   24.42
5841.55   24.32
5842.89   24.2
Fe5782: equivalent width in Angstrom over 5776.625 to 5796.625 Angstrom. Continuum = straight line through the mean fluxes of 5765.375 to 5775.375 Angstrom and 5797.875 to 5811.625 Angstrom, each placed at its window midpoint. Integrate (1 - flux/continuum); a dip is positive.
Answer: 0.40 Angstrom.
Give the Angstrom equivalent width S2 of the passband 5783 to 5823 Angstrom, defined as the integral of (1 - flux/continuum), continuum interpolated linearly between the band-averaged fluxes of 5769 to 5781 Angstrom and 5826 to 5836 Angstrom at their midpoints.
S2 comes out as 0.53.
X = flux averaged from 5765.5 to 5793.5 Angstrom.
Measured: 24.4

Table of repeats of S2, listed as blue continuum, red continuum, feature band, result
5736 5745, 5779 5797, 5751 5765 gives 0.1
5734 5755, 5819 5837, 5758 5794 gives 0.7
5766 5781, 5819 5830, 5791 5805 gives 0.3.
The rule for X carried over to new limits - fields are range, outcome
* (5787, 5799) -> 24.2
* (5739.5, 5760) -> 25.1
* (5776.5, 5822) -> 24.4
